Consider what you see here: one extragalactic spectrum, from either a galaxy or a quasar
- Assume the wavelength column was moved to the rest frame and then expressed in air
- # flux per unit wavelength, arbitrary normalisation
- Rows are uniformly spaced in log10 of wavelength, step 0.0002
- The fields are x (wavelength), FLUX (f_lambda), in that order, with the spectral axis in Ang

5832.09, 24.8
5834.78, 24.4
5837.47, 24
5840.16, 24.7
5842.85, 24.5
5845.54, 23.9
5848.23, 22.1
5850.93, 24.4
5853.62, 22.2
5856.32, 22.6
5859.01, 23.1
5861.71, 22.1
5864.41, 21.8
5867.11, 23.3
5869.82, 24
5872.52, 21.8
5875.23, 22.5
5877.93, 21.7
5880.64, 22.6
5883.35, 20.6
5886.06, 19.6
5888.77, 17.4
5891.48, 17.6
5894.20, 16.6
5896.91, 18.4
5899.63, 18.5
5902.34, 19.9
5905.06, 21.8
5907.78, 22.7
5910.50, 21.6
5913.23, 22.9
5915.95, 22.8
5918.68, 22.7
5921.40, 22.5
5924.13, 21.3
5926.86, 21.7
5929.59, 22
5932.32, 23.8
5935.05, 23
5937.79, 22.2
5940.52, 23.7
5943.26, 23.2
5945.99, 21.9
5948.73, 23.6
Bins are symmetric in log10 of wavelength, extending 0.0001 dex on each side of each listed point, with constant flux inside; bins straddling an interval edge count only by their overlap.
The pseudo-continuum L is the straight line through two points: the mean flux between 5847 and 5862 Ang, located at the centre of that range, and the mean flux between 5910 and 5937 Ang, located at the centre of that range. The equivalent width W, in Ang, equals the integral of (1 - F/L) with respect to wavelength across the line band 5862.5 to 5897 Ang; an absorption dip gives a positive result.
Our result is 3.0 Ang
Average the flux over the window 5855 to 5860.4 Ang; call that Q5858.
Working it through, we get 22.9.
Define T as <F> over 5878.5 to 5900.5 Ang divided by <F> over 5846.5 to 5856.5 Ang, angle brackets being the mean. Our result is 0.83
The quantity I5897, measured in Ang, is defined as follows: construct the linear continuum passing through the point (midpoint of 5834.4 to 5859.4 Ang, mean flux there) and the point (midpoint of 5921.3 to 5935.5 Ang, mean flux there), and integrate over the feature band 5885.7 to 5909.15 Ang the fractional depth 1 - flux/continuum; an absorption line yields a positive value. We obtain 3.8 Ang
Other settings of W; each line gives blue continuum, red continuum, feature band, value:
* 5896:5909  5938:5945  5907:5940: -0.9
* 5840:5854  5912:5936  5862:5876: 0.4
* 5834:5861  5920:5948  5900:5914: 0.8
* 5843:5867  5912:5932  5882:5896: 2.6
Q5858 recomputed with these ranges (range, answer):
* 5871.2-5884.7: 21.8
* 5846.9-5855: 22.9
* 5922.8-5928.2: 21.5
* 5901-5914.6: 21.8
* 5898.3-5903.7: 19.2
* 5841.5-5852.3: 23.7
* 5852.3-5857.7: 22.4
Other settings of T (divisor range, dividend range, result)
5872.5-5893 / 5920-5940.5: 1.10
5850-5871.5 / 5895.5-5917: 0.92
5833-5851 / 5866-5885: 0.93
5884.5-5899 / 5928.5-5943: 1.28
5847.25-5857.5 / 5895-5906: 0.85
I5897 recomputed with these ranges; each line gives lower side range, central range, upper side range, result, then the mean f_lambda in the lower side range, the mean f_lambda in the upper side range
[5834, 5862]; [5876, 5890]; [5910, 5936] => 1.53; 23.5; 22.4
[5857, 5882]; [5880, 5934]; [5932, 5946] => 4.65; 22.5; 23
